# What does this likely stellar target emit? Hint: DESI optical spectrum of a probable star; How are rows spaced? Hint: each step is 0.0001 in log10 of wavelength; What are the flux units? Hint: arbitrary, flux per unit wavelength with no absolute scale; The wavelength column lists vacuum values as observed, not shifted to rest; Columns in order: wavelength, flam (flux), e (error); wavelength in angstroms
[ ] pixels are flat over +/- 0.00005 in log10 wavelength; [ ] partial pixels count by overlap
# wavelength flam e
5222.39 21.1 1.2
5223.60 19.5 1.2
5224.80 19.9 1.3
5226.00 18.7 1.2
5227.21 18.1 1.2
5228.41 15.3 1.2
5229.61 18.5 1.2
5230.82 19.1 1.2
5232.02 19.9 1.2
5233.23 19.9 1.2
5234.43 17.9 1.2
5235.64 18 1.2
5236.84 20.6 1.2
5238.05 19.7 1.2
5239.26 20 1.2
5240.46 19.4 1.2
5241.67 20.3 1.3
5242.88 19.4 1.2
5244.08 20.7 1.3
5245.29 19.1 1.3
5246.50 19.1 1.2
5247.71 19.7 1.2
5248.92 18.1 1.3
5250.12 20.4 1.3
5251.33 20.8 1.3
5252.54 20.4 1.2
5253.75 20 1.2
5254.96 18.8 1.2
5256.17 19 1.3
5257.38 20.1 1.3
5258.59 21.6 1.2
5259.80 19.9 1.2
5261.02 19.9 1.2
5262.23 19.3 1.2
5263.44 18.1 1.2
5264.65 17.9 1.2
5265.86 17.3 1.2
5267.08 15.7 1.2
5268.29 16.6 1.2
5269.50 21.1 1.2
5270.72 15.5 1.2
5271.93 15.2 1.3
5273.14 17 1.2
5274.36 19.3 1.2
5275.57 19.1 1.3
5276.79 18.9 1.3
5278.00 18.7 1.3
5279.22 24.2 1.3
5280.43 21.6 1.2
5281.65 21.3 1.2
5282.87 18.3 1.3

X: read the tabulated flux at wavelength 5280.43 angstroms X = 21.6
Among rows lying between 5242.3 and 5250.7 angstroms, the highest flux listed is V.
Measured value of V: 20.7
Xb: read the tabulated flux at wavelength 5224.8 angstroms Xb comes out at 19.9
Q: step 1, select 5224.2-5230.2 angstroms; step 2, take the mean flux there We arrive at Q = 18.1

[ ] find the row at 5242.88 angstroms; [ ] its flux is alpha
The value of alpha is 19.4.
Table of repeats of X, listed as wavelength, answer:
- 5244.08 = 20.7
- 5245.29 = 19.1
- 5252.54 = 20.4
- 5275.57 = 19.1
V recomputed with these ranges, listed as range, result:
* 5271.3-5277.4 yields 19.3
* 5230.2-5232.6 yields 19.9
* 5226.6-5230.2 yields 18.5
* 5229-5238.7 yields 20.6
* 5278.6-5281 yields 24.2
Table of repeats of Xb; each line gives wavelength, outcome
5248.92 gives 18.1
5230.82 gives 19.1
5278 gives 18.7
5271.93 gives 15.2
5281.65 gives 21.3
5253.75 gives 20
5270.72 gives 15.5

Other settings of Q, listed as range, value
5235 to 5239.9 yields 19.6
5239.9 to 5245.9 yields 19.8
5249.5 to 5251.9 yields 20.6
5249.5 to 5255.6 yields 20.1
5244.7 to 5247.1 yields 19.1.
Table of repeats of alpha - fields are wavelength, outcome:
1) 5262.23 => 19.3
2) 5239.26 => 20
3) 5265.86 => 17.3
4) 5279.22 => 24.2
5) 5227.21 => 18.1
